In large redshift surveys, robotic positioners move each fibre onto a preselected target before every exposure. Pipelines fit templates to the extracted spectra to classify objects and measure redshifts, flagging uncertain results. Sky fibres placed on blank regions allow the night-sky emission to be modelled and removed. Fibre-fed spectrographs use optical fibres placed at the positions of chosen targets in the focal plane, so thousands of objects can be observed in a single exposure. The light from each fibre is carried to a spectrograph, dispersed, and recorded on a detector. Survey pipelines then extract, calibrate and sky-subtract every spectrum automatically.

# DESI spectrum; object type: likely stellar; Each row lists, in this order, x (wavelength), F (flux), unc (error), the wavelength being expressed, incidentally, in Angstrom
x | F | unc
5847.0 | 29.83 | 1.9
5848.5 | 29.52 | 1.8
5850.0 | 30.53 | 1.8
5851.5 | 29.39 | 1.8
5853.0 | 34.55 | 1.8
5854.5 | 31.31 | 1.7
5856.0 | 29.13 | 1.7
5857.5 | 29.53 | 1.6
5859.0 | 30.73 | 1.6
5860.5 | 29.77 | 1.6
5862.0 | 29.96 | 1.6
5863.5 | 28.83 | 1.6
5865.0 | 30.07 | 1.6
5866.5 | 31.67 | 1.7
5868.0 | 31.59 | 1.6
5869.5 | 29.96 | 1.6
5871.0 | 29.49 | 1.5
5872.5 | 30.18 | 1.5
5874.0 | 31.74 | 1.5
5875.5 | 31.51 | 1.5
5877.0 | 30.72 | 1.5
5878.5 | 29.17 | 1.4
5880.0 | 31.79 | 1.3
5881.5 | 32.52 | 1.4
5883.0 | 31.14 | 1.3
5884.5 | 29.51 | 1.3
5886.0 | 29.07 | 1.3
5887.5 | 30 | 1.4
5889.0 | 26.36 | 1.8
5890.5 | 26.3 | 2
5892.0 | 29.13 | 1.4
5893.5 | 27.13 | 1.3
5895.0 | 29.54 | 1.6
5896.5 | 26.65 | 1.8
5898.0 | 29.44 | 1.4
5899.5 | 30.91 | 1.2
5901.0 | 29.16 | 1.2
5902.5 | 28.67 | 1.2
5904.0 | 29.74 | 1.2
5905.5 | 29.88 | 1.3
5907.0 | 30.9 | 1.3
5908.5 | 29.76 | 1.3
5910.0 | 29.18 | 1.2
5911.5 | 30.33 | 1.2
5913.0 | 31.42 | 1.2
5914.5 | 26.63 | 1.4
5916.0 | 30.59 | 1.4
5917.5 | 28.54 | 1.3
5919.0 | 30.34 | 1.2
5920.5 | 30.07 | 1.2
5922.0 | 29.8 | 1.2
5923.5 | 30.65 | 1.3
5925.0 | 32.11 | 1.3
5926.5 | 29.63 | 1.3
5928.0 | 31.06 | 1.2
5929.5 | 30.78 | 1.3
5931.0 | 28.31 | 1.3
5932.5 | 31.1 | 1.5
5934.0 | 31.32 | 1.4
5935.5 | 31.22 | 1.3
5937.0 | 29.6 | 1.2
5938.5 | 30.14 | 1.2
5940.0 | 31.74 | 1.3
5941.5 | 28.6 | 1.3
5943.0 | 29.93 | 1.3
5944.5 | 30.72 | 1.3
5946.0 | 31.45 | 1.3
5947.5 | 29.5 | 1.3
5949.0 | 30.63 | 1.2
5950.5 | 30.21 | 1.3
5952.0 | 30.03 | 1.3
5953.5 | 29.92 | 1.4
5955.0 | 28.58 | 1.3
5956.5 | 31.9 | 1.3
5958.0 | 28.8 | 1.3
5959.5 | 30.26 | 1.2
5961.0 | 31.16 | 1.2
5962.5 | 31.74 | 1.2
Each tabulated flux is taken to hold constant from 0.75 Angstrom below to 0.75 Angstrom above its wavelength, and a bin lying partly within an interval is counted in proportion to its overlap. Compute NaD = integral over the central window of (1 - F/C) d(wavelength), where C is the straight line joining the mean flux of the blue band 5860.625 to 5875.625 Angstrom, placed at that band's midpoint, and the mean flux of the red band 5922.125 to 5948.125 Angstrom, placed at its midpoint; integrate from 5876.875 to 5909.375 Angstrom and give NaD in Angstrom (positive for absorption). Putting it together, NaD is 1.1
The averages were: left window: 30.4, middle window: 29.4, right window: 30.5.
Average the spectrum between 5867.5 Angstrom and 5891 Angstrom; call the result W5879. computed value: 30.1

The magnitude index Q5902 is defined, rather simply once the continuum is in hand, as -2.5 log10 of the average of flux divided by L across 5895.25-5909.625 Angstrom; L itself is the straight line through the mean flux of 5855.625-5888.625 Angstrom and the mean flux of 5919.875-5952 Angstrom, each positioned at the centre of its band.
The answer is 0.03 mag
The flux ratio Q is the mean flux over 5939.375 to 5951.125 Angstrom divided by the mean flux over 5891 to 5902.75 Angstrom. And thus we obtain 1.05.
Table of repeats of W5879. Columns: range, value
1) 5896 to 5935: 29.9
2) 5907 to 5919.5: 29.7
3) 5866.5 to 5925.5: 29.8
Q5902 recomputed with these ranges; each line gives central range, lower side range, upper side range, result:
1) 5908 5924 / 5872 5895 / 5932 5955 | 0.012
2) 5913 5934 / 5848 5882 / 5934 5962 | 0.011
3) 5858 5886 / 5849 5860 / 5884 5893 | -0.039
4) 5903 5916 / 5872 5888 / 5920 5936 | 0.030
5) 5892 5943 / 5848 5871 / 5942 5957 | 0.017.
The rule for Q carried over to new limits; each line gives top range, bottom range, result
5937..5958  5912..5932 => 1.01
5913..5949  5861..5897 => 1.01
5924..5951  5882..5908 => 1.05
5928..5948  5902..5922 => 1.02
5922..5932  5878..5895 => 1.04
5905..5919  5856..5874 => 0.98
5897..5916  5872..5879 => 0.97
